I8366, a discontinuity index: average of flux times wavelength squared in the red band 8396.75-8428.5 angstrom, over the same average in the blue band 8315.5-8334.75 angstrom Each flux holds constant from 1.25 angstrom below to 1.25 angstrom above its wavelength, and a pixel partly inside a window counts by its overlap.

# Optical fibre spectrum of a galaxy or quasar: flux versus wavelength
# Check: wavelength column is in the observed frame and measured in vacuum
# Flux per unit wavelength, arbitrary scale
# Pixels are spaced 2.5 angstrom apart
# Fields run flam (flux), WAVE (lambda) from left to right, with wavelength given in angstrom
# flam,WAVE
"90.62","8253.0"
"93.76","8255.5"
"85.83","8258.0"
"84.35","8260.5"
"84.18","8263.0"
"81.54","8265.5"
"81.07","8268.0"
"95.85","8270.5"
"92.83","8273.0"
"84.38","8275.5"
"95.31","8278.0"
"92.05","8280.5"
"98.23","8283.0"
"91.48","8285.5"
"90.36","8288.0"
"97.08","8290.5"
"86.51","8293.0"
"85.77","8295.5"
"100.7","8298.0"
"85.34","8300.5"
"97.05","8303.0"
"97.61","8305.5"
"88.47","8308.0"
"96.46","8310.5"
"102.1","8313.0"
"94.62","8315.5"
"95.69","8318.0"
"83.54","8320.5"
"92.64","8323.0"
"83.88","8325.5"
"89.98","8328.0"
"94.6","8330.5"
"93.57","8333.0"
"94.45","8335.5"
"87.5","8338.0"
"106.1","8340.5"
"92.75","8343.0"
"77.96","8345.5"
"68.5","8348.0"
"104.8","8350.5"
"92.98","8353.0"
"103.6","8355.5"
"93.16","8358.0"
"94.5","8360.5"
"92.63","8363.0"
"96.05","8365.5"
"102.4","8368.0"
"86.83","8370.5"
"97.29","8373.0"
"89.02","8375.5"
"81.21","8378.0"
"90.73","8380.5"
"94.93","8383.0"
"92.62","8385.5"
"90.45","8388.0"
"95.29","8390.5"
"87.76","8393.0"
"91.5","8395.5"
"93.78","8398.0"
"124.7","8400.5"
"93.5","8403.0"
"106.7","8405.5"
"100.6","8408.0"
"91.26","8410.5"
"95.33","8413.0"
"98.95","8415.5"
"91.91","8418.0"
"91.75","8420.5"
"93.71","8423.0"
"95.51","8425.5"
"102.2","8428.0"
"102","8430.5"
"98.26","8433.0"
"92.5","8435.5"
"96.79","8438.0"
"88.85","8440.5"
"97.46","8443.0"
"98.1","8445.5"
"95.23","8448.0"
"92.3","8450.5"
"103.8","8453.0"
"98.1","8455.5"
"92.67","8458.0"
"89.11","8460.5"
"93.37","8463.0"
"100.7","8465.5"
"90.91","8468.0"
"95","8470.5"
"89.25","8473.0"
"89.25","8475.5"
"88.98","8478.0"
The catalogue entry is 1.10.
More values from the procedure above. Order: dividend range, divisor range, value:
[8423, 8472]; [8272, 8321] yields 1.07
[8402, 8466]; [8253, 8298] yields 1.11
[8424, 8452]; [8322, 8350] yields 1.10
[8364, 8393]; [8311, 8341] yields 1.00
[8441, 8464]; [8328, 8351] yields 1.08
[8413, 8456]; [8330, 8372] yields 1.05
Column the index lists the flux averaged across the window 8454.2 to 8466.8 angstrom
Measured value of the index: 94.8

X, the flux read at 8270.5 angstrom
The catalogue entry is 95.85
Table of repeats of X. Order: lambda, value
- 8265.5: 81.54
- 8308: 88.47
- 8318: 95.69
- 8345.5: 77.96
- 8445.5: 98.1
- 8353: 92.98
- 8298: 100.7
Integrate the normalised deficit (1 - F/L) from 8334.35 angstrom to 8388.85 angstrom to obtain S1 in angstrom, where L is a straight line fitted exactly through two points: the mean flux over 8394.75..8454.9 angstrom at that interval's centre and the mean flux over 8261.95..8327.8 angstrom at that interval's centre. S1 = 1.24 angstrom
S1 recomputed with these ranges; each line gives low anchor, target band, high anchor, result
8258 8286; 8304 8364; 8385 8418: 0.1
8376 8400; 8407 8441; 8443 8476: -0.9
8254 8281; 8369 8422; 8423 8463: -0.4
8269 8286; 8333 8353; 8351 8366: 1.0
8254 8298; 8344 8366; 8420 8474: 0.2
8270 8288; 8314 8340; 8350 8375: 0.8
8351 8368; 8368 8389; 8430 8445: 1.1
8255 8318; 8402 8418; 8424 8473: -0.4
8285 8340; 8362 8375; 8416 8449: -0.1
